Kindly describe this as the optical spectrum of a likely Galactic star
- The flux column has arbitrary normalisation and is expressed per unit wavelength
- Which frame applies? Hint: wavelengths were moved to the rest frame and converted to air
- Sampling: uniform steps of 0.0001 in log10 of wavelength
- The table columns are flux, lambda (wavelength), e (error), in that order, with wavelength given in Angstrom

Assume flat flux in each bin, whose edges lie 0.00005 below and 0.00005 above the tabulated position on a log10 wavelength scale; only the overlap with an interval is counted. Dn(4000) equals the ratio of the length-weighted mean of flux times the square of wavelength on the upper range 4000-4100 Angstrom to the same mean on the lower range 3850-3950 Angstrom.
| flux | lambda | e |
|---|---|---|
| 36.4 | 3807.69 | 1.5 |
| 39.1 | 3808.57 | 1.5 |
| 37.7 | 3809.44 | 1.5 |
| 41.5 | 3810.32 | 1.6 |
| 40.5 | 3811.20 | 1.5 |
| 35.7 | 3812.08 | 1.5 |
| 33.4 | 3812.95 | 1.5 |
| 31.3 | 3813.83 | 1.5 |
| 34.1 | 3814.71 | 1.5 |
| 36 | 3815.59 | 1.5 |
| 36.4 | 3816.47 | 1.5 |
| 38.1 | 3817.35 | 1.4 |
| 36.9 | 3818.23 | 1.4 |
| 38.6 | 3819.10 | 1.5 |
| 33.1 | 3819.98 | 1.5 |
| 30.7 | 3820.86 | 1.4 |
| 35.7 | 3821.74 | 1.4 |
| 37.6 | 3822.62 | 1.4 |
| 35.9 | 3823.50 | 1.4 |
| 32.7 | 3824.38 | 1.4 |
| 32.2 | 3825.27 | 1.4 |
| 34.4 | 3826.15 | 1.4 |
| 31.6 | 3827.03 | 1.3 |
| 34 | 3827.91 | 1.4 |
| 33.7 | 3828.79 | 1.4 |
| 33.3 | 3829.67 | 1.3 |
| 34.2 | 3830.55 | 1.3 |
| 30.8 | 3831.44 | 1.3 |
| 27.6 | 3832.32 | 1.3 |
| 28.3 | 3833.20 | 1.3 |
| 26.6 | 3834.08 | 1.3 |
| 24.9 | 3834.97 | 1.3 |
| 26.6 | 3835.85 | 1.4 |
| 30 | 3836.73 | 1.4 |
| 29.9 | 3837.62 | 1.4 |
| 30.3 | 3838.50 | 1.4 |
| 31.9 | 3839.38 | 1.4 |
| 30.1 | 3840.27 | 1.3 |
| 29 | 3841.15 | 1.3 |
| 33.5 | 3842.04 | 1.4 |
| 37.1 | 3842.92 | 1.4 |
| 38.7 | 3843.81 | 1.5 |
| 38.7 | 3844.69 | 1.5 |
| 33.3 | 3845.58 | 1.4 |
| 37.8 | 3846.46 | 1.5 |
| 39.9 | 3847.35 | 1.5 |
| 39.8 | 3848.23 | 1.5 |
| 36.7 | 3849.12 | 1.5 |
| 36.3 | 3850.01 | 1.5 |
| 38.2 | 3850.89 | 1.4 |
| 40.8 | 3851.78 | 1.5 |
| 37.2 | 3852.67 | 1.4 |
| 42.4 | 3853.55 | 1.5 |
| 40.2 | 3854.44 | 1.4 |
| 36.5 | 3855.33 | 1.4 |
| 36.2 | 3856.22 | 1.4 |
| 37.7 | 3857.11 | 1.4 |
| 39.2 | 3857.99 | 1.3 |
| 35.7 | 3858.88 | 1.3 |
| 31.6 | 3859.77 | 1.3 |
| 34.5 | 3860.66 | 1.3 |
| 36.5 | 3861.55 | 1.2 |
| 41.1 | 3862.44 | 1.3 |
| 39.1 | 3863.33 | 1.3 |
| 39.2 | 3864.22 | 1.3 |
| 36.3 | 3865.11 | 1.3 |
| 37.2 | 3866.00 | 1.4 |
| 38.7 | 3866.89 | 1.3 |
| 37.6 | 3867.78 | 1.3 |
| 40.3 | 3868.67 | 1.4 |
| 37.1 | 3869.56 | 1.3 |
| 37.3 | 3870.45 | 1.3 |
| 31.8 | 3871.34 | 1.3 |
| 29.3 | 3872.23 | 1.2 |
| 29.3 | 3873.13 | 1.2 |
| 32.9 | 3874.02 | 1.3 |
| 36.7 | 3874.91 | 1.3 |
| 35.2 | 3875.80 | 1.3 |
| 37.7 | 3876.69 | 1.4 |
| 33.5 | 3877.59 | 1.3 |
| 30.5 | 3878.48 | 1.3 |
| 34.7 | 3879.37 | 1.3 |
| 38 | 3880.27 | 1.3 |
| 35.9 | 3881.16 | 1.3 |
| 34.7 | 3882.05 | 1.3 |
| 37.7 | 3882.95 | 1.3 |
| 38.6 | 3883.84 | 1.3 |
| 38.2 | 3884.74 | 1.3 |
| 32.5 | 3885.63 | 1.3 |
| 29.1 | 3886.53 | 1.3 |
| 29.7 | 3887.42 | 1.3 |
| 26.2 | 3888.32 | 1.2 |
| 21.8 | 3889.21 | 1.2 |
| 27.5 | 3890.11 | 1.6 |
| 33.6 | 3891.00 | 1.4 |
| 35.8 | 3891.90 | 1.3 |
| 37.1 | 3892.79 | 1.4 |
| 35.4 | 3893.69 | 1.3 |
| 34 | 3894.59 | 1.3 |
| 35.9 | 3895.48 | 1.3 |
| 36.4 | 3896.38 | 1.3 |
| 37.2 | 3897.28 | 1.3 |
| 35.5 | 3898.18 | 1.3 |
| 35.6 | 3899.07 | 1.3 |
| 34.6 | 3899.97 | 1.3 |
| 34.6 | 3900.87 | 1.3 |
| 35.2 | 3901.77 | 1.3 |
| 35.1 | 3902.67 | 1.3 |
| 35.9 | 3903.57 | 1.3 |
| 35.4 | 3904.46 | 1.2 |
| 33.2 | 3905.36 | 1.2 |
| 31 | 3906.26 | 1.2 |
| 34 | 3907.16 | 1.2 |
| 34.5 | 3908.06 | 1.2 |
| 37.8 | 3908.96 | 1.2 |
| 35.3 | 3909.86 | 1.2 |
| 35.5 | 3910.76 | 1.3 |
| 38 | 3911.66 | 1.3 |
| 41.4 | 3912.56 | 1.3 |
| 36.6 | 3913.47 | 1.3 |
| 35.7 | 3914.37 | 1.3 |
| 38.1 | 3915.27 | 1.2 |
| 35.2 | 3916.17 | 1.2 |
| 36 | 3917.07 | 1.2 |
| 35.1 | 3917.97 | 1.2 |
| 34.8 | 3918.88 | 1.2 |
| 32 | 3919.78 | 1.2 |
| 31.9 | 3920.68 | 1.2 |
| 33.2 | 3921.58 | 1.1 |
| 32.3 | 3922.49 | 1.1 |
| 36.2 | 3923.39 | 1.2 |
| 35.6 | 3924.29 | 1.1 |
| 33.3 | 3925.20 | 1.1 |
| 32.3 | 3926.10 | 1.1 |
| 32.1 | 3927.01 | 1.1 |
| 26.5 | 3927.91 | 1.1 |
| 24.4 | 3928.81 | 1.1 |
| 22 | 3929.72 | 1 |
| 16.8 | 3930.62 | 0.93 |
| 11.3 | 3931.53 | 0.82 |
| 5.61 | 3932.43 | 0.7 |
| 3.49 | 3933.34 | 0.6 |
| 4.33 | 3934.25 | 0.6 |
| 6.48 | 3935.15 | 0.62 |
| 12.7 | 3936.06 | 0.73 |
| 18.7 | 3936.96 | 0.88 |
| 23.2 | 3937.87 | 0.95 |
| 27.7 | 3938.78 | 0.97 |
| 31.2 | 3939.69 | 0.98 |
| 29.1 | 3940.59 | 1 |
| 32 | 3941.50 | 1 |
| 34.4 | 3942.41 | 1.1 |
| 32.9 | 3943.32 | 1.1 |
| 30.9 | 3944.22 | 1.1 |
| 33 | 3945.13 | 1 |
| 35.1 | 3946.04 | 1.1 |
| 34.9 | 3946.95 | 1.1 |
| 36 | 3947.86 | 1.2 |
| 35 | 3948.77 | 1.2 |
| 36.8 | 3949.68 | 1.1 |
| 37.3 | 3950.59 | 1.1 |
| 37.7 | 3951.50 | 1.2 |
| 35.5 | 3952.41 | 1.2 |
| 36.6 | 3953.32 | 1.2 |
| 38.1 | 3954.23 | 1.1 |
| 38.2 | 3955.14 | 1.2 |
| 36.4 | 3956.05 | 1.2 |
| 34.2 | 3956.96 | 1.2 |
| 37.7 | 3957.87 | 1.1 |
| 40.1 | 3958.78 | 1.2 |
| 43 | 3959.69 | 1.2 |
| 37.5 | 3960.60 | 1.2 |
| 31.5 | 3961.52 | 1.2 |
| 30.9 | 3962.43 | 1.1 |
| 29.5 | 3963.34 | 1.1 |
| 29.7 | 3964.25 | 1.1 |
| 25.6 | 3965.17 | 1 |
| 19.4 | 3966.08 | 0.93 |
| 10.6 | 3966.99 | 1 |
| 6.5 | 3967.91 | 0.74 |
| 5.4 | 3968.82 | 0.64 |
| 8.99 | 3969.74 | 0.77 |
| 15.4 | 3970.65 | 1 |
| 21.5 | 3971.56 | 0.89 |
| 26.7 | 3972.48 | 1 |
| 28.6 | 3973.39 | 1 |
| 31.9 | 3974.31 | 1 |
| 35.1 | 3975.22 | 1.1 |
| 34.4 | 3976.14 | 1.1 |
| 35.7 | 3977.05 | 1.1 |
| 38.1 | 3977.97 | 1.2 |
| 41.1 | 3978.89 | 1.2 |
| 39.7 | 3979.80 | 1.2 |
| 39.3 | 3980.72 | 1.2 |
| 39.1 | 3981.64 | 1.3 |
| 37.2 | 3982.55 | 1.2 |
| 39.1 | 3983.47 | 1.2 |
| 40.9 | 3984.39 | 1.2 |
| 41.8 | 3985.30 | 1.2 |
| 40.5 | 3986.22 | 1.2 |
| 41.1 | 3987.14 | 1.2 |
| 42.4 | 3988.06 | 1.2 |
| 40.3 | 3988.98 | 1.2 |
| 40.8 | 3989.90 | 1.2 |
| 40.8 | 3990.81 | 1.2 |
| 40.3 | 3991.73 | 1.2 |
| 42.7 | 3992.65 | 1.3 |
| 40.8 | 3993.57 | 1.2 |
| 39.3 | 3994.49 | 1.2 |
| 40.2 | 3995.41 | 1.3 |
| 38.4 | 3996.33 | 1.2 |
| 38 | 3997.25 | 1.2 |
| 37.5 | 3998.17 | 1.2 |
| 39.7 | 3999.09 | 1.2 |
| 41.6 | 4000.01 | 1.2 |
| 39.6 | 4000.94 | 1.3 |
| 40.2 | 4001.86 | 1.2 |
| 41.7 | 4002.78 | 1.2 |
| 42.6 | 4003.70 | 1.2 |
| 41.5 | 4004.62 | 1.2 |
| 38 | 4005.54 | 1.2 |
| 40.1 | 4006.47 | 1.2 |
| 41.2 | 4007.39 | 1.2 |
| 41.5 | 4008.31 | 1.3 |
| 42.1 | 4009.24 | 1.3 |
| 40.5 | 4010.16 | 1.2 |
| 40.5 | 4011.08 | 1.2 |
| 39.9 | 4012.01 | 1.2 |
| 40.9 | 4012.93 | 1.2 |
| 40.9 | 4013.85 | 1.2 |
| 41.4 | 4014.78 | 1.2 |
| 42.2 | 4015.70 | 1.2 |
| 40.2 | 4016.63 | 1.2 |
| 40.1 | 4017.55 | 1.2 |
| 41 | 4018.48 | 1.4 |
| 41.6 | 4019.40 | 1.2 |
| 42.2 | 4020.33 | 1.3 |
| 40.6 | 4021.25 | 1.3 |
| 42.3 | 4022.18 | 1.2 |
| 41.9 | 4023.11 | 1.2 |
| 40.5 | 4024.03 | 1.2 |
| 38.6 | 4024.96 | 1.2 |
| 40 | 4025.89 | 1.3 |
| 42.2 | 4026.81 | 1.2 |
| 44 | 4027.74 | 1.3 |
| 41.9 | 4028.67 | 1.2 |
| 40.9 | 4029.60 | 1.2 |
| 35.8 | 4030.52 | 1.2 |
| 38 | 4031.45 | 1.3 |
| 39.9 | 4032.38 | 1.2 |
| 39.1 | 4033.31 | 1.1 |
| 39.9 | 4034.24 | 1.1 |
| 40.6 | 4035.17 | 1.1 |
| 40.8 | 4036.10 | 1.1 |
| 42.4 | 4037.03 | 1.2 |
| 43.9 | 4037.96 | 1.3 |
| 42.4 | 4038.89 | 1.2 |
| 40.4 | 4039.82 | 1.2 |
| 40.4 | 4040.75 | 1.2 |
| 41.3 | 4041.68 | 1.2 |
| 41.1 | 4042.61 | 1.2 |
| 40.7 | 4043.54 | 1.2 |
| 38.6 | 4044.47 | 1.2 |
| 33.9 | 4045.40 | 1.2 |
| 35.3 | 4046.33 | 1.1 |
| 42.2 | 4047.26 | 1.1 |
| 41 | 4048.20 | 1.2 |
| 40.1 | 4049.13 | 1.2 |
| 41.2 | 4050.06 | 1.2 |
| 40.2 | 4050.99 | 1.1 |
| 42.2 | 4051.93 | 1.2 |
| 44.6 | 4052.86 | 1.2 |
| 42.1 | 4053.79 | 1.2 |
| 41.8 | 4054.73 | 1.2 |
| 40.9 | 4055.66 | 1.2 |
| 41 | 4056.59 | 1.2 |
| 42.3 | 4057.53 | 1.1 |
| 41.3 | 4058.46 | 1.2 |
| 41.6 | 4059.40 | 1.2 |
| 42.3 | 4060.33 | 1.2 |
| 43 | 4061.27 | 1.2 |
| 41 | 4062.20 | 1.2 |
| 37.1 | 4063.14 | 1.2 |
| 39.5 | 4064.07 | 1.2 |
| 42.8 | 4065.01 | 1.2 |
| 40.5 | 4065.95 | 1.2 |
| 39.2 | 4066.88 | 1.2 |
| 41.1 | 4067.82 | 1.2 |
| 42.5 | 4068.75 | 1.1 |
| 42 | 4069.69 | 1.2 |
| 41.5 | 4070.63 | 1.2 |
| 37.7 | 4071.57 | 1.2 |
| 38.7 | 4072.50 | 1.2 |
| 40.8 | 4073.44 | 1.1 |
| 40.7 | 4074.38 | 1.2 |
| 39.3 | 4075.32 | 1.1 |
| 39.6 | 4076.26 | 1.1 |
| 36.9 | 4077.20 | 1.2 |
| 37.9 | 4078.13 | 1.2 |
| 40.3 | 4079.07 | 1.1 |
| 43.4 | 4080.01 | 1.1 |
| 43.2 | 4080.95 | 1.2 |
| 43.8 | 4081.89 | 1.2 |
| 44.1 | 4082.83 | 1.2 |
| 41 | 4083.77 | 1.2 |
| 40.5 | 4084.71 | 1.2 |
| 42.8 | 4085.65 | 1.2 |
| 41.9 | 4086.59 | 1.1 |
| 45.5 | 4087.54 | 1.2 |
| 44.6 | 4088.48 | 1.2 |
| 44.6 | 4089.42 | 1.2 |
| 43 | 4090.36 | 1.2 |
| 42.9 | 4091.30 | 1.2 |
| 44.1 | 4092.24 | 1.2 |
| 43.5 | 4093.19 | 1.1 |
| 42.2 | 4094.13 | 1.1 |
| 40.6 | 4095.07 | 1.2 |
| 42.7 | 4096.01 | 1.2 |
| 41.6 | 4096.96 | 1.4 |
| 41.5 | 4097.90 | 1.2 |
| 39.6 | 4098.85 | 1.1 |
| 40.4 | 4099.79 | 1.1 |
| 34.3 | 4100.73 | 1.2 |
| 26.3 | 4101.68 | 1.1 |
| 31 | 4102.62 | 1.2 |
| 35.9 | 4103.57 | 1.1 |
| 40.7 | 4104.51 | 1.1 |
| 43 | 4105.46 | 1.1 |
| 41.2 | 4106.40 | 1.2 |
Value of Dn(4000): 1.4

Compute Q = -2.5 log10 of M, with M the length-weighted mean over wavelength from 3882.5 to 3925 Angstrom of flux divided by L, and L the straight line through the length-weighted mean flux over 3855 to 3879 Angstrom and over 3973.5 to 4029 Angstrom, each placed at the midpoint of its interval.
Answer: 0.08 mag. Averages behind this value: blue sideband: 35.9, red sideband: 40.1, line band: 34.5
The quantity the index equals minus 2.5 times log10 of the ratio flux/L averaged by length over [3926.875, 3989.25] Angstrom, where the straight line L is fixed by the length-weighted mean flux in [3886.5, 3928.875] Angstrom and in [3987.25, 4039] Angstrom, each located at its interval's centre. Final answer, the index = 0.256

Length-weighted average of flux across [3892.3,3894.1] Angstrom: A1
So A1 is 36.3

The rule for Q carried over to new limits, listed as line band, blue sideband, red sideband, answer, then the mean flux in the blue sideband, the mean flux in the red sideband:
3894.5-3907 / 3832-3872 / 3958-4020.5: 0.02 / 35.3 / 36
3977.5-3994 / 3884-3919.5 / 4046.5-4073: -0.06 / 34.5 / 41.1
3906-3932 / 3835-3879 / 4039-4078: 0.15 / 35.6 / 40.5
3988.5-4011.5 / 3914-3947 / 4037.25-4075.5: -0.17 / 27.2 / 40.8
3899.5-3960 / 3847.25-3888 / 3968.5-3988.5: 0.10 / 36.2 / 33.1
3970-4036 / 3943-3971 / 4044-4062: -0.11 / 30.4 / 40.8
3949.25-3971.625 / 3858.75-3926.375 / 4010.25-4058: 0.28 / 34.9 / 40.7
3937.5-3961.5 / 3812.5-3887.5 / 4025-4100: 0.09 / 34.8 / 41.1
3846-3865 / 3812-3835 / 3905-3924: -0.12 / 33.4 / 35.1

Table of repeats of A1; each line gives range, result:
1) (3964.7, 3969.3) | 13.5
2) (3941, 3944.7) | 32.5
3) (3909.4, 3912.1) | 36.3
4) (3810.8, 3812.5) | 38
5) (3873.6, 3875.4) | 34.9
